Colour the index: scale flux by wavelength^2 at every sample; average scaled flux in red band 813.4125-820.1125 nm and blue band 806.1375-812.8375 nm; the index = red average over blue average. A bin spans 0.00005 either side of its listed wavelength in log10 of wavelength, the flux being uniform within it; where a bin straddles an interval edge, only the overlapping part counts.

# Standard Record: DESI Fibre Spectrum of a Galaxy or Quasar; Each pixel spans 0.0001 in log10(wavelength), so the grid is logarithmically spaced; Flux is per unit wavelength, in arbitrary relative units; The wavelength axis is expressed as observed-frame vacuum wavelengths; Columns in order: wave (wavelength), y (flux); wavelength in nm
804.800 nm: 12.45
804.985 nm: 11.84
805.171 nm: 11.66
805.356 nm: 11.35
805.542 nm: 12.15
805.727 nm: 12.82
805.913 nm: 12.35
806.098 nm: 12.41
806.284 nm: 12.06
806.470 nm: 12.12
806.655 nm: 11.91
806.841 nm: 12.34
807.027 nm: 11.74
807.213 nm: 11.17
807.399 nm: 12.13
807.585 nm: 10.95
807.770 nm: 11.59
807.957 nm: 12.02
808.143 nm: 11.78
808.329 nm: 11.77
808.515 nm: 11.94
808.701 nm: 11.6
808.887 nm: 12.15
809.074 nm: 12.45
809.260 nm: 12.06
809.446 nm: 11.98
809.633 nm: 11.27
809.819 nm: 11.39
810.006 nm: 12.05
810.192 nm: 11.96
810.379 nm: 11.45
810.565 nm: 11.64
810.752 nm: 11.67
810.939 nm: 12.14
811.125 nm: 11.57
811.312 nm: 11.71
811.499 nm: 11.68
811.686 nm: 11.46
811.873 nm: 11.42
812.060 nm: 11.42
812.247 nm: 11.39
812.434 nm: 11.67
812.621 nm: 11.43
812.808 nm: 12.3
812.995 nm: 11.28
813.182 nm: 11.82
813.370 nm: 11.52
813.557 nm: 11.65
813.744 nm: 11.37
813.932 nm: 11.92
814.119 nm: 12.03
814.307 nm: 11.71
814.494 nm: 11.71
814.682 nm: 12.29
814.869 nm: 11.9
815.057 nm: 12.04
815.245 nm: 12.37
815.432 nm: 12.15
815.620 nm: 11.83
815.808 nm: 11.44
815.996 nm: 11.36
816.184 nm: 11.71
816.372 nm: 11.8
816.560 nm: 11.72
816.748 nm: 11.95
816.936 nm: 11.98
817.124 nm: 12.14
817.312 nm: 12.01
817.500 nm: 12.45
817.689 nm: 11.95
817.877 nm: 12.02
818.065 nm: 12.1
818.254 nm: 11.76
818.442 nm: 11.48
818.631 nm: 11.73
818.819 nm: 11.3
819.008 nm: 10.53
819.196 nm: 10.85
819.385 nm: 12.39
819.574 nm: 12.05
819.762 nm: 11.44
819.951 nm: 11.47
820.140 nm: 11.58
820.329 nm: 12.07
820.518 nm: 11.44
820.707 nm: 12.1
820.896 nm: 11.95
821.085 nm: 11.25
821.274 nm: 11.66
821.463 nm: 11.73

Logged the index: 1.0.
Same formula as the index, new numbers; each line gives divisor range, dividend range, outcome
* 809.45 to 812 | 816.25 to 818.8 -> 1.04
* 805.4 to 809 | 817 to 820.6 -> 1.01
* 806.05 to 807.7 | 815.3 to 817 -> 1.02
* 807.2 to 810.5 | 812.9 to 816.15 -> 1.01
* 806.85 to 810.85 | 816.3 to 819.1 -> 1.02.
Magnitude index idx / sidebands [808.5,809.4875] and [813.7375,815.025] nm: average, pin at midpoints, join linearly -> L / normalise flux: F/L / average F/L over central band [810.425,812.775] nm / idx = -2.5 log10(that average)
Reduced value 0.032 mag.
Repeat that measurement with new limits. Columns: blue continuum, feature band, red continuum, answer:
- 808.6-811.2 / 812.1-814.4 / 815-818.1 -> 0.019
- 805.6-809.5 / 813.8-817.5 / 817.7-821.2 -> -0.014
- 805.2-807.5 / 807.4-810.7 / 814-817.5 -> 0.020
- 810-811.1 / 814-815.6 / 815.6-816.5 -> -0.034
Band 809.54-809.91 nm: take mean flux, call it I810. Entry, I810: 11.3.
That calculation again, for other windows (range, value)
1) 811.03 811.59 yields 11.7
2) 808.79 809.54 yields 12.1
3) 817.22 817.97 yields 12.1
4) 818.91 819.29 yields 10.7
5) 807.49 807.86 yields 11.3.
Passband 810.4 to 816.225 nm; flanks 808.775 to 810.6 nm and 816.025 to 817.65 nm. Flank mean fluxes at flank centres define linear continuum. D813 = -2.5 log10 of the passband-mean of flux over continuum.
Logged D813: 0.016 mag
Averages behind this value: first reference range 11.8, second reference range 11.9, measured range 11.7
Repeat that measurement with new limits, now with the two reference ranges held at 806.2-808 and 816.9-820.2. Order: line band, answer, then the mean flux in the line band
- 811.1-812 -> 0.02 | 11.6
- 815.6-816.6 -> 0.01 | 11.6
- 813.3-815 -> 0.00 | 11.8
